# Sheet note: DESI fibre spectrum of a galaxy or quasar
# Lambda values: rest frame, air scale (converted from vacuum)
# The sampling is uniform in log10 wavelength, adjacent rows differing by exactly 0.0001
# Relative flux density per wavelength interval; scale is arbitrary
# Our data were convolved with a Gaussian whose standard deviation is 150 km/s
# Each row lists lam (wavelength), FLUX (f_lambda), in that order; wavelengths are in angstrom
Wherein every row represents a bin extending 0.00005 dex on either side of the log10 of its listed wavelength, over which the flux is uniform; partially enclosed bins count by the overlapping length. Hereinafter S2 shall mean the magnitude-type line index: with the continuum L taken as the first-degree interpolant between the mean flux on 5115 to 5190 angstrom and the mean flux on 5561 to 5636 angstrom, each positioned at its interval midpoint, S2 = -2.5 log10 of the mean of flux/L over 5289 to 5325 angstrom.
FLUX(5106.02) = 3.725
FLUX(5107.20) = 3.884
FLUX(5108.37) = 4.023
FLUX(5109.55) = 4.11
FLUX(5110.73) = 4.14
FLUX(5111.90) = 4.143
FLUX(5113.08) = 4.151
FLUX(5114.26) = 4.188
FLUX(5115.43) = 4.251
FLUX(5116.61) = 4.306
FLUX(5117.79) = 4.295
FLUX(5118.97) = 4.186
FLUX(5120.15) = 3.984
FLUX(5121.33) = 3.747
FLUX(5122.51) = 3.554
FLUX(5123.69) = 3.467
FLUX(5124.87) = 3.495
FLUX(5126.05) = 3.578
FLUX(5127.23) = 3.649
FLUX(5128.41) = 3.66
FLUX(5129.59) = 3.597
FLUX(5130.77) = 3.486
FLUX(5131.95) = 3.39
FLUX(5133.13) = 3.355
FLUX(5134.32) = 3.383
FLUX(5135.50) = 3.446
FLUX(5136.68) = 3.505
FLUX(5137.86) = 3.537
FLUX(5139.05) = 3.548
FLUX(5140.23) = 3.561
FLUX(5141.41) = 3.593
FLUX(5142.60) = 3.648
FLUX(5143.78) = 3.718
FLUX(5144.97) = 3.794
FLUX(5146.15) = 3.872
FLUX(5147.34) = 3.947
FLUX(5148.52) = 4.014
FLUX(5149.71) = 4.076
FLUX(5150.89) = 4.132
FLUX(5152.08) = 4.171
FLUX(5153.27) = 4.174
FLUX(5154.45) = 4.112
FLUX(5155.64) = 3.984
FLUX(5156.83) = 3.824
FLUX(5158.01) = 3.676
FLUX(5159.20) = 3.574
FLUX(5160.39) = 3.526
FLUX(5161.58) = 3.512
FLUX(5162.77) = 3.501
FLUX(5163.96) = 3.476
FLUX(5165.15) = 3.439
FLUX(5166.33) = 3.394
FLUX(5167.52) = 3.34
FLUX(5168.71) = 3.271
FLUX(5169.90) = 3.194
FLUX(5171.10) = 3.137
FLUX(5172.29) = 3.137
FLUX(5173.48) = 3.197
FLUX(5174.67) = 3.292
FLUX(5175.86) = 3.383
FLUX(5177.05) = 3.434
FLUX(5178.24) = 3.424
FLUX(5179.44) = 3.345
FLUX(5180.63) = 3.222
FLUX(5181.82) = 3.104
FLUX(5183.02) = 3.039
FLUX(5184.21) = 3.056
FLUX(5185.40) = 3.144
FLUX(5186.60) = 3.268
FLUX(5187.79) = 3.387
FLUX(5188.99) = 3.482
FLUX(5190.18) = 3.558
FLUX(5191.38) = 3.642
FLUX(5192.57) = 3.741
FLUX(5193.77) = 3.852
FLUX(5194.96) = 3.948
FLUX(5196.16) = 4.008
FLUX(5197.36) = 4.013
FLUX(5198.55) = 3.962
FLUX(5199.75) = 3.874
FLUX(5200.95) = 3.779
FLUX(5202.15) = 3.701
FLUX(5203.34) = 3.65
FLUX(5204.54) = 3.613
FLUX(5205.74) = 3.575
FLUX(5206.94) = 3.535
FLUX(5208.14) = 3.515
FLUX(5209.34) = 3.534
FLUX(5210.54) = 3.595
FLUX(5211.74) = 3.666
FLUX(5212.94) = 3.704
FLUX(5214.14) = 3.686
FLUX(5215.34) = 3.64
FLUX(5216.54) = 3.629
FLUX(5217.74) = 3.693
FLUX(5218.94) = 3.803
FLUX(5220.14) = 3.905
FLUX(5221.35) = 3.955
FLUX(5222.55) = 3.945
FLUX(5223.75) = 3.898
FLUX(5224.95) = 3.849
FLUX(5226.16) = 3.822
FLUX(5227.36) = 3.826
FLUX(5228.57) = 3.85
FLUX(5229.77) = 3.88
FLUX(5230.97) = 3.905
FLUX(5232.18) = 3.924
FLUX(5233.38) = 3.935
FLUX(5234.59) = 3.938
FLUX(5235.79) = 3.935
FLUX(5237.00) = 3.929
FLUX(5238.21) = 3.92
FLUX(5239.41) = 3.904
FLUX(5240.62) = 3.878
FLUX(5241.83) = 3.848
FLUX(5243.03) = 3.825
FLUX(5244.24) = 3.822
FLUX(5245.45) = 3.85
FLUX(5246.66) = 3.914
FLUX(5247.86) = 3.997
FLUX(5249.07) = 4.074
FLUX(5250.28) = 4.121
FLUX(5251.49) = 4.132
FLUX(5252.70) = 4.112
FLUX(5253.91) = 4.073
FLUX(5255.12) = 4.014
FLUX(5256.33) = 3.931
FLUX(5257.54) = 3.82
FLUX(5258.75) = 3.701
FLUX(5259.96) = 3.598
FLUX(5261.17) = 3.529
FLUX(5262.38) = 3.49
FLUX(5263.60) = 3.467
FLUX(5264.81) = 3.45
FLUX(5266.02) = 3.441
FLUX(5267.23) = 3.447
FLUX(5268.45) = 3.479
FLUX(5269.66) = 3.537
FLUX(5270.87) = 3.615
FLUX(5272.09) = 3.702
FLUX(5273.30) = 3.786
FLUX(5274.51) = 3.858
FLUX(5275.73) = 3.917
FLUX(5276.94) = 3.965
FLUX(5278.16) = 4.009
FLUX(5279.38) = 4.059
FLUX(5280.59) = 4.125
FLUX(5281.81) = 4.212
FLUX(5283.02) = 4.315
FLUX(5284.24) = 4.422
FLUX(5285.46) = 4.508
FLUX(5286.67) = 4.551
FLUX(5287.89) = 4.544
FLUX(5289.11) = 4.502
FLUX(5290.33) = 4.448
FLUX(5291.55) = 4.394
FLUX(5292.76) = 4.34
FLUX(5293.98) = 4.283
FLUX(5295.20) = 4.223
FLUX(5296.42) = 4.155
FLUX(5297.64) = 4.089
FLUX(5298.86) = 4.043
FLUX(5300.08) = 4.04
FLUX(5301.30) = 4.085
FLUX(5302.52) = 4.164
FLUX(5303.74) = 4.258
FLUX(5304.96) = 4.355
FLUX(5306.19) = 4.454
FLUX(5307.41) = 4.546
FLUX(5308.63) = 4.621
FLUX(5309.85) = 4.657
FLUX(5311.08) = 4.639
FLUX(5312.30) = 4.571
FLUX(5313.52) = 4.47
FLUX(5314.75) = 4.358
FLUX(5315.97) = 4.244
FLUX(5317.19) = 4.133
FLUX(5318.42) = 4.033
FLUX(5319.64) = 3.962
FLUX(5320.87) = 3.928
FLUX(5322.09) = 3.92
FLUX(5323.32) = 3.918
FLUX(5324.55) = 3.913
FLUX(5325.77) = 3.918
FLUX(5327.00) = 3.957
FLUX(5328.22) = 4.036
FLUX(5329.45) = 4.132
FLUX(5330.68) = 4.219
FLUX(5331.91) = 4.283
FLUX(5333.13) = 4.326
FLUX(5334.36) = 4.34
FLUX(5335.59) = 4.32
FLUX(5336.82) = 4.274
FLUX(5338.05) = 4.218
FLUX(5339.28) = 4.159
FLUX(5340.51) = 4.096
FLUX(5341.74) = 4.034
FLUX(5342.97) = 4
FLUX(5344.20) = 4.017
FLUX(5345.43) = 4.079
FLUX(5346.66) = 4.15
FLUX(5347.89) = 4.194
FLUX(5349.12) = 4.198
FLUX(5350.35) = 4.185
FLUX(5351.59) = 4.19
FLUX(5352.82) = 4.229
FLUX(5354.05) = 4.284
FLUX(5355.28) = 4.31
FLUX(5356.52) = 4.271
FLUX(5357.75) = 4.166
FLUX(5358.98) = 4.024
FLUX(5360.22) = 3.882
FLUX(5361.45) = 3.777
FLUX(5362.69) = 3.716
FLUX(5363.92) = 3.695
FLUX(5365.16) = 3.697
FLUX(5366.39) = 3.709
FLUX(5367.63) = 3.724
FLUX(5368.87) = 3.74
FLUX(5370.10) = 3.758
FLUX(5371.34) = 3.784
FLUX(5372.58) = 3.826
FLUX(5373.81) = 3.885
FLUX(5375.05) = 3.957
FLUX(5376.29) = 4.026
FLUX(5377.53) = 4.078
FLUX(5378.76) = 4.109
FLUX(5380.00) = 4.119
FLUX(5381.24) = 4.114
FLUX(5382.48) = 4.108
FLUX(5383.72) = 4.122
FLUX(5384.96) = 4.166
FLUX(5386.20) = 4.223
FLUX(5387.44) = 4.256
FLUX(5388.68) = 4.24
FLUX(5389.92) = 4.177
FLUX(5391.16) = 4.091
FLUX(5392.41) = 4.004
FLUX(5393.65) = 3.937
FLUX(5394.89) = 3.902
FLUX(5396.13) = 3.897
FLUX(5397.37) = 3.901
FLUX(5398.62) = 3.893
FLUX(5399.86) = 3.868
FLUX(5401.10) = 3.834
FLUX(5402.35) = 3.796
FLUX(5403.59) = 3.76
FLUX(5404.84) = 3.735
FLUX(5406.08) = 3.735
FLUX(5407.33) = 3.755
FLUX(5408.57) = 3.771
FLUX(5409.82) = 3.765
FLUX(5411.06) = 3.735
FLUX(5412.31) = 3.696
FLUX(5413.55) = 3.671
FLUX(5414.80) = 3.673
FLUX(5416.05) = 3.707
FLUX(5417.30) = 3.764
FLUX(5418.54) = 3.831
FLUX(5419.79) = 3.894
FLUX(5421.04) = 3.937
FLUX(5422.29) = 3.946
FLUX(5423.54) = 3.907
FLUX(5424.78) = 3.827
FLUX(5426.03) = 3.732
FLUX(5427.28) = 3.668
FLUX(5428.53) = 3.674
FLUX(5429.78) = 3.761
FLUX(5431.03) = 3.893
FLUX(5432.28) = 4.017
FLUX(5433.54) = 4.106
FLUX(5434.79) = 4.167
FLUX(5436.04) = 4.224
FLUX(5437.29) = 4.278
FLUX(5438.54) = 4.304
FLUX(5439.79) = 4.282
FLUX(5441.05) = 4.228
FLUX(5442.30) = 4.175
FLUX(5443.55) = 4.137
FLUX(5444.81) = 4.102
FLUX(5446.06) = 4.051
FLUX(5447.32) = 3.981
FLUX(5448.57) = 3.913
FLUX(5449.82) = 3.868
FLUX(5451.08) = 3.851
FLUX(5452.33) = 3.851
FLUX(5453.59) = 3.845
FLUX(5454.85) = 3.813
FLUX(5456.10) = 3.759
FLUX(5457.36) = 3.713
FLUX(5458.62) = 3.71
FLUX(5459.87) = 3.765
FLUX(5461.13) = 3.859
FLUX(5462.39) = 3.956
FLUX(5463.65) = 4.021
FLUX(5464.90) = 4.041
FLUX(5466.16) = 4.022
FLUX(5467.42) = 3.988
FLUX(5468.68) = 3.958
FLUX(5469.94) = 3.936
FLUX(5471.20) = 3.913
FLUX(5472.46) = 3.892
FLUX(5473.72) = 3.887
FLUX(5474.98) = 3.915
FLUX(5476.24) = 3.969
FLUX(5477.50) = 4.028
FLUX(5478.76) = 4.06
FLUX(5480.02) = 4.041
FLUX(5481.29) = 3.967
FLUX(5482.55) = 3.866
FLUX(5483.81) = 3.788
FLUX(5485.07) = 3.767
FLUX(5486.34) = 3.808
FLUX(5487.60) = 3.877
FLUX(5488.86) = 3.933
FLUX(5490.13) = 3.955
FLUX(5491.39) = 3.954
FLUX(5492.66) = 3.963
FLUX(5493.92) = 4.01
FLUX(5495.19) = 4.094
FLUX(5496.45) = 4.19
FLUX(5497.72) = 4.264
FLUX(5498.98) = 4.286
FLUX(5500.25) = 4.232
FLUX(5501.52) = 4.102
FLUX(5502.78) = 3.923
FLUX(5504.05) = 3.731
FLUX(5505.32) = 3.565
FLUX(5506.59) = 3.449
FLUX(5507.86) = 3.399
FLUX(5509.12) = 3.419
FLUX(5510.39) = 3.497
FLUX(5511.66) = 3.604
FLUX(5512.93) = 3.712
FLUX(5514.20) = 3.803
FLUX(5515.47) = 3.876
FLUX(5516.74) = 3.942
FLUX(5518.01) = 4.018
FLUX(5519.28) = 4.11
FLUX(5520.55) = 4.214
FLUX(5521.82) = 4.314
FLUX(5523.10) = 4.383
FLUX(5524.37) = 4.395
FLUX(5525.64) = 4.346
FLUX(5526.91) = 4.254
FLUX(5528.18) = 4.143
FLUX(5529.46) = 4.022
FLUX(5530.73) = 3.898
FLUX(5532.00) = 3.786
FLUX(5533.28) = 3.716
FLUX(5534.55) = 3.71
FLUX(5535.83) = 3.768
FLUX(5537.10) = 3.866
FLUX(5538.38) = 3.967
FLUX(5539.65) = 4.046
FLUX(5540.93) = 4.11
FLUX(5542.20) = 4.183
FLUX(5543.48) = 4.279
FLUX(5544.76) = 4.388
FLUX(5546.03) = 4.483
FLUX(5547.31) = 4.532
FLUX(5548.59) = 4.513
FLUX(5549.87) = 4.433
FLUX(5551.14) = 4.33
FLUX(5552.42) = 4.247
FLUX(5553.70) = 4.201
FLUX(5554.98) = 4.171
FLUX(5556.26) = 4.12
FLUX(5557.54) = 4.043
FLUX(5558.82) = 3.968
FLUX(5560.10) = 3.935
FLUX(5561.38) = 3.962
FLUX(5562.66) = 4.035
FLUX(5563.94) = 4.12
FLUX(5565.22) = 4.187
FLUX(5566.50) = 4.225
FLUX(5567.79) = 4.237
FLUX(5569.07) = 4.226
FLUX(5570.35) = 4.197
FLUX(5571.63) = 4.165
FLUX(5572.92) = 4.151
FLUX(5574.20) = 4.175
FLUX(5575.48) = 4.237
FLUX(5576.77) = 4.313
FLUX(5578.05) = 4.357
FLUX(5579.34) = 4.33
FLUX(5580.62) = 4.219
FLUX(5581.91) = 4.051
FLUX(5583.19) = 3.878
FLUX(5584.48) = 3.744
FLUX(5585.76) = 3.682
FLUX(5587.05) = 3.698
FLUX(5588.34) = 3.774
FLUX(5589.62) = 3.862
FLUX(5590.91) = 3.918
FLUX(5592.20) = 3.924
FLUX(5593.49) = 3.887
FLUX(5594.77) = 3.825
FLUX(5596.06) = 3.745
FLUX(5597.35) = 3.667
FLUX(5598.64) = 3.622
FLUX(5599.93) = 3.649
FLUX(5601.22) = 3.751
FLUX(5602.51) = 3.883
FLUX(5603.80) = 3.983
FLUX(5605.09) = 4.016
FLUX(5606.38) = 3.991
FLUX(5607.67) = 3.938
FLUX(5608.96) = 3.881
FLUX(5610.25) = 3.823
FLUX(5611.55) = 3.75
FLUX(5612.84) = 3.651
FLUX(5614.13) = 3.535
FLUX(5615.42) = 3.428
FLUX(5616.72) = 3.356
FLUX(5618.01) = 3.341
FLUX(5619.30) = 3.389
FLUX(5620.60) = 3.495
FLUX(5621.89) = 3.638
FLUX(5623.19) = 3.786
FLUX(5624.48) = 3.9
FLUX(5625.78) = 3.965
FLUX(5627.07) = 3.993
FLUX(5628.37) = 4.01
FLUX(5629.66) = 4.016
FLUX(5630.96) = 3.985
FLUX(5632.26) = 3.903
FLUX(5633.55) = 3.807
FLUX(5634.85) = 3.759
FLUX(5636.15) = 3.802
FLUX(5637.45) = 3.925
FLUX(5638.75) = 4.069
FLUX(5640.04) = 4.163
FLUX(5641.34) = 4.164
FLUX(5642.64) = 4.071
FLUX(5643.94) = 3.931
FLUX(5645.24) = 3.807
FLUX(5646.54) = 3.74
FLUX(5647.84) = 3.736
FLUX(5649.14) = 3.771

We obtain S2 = -0.154 mag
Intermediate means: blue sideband 3.58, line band 4.26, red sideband 3.9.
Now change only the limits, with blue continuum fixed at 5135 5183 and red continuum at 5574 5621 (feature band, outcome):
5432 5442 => -0.128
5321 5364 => -0.117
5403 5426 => -0.017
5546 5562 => -0.111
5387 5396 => -0.102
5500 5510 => 0.021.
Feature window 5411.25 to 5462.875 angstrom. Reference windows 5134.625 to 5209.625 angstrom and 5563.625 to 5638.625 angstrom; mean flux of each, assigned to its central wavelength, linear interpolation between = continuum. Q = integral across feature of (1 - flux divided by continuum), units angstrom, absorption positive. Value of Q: -1.9 angstrom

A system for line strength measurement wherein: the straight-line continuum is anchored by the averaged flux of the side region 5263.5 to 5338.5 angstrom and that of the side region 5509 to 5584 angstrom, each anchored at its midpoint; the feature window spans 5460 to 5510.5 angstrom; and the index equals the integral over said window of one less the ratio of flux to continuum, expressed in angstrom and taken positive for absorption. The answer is 2.4 angstrom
